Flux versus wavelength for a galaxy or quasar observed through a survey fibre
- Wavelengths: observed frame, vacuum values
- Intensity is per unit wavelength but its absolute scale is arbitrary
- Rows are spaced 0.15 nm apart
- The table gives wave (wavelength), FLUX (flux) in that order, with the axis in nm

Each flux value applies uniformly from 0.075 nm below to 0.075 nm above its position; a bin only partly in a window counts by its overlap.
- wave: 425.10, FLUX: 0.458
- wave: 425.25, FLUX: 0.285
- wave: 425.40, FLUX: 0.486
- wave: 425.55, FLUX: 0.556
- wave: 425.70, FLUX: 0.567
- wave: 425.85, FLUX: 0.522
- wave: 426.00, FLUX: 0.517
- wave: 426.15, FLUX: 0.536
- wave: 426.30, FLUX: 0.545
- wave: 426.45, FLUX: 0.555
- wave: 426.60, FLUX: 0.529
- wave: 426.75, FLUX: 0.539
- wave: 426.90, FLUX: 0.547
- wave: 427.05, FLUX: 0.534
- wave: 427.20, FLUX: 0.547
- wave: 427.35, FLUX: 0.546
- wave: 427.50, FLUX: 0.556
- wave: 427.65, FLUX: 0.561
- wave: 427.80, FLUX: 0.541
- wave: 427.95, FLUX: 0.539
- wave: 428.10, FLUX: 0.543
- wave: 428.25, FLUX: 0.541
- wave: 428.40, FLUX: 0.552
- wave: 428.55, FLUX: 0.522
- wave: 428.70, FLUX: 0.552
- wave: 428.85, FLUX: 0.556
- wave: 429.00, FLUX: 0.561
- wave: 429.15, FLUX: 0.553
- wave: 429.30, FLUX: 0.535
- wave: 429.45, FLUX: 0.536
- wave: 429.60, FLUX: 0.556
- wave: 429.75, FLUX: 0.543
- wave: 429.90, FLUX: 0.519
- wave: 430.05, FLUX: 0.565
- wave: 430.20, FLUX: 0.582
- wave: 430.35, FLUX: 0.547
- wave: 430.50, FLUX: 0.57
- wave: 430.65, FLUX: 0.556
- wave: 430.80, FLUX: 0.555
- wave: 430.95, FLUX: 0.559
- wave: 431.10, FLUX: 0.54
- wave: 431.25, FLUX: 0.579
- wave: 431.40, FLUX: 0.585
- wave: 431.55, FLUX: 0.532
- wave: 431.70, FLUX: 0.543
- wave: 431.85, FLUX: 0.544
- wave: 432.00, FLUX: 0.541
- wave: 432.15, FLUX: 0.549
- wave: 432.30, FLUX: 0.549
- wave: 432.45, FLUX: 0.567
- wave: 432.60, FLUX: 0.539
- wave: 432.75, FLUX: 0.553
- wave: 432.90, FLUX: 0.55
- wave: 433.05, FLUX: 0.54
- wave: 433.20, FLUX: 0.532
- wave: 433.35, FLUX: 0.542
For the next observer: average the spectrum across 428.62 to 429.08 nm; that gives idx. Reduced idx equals 0.556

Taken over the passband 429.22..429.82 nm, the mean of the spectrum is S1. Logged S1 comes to 0.543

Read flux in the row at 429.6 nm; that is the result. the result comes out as 0.556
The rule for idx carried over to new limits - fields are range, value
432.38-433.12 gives 0.55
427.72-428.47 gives 0.543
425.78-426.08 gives 0.52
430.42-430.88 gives 0.56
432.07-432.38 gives 0.549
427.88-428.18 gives 0.541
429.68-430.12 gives 0.542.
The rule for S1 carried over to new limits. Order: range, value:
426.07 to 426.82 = 0.541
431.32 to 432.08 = 0.549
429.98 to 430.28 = 0.573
